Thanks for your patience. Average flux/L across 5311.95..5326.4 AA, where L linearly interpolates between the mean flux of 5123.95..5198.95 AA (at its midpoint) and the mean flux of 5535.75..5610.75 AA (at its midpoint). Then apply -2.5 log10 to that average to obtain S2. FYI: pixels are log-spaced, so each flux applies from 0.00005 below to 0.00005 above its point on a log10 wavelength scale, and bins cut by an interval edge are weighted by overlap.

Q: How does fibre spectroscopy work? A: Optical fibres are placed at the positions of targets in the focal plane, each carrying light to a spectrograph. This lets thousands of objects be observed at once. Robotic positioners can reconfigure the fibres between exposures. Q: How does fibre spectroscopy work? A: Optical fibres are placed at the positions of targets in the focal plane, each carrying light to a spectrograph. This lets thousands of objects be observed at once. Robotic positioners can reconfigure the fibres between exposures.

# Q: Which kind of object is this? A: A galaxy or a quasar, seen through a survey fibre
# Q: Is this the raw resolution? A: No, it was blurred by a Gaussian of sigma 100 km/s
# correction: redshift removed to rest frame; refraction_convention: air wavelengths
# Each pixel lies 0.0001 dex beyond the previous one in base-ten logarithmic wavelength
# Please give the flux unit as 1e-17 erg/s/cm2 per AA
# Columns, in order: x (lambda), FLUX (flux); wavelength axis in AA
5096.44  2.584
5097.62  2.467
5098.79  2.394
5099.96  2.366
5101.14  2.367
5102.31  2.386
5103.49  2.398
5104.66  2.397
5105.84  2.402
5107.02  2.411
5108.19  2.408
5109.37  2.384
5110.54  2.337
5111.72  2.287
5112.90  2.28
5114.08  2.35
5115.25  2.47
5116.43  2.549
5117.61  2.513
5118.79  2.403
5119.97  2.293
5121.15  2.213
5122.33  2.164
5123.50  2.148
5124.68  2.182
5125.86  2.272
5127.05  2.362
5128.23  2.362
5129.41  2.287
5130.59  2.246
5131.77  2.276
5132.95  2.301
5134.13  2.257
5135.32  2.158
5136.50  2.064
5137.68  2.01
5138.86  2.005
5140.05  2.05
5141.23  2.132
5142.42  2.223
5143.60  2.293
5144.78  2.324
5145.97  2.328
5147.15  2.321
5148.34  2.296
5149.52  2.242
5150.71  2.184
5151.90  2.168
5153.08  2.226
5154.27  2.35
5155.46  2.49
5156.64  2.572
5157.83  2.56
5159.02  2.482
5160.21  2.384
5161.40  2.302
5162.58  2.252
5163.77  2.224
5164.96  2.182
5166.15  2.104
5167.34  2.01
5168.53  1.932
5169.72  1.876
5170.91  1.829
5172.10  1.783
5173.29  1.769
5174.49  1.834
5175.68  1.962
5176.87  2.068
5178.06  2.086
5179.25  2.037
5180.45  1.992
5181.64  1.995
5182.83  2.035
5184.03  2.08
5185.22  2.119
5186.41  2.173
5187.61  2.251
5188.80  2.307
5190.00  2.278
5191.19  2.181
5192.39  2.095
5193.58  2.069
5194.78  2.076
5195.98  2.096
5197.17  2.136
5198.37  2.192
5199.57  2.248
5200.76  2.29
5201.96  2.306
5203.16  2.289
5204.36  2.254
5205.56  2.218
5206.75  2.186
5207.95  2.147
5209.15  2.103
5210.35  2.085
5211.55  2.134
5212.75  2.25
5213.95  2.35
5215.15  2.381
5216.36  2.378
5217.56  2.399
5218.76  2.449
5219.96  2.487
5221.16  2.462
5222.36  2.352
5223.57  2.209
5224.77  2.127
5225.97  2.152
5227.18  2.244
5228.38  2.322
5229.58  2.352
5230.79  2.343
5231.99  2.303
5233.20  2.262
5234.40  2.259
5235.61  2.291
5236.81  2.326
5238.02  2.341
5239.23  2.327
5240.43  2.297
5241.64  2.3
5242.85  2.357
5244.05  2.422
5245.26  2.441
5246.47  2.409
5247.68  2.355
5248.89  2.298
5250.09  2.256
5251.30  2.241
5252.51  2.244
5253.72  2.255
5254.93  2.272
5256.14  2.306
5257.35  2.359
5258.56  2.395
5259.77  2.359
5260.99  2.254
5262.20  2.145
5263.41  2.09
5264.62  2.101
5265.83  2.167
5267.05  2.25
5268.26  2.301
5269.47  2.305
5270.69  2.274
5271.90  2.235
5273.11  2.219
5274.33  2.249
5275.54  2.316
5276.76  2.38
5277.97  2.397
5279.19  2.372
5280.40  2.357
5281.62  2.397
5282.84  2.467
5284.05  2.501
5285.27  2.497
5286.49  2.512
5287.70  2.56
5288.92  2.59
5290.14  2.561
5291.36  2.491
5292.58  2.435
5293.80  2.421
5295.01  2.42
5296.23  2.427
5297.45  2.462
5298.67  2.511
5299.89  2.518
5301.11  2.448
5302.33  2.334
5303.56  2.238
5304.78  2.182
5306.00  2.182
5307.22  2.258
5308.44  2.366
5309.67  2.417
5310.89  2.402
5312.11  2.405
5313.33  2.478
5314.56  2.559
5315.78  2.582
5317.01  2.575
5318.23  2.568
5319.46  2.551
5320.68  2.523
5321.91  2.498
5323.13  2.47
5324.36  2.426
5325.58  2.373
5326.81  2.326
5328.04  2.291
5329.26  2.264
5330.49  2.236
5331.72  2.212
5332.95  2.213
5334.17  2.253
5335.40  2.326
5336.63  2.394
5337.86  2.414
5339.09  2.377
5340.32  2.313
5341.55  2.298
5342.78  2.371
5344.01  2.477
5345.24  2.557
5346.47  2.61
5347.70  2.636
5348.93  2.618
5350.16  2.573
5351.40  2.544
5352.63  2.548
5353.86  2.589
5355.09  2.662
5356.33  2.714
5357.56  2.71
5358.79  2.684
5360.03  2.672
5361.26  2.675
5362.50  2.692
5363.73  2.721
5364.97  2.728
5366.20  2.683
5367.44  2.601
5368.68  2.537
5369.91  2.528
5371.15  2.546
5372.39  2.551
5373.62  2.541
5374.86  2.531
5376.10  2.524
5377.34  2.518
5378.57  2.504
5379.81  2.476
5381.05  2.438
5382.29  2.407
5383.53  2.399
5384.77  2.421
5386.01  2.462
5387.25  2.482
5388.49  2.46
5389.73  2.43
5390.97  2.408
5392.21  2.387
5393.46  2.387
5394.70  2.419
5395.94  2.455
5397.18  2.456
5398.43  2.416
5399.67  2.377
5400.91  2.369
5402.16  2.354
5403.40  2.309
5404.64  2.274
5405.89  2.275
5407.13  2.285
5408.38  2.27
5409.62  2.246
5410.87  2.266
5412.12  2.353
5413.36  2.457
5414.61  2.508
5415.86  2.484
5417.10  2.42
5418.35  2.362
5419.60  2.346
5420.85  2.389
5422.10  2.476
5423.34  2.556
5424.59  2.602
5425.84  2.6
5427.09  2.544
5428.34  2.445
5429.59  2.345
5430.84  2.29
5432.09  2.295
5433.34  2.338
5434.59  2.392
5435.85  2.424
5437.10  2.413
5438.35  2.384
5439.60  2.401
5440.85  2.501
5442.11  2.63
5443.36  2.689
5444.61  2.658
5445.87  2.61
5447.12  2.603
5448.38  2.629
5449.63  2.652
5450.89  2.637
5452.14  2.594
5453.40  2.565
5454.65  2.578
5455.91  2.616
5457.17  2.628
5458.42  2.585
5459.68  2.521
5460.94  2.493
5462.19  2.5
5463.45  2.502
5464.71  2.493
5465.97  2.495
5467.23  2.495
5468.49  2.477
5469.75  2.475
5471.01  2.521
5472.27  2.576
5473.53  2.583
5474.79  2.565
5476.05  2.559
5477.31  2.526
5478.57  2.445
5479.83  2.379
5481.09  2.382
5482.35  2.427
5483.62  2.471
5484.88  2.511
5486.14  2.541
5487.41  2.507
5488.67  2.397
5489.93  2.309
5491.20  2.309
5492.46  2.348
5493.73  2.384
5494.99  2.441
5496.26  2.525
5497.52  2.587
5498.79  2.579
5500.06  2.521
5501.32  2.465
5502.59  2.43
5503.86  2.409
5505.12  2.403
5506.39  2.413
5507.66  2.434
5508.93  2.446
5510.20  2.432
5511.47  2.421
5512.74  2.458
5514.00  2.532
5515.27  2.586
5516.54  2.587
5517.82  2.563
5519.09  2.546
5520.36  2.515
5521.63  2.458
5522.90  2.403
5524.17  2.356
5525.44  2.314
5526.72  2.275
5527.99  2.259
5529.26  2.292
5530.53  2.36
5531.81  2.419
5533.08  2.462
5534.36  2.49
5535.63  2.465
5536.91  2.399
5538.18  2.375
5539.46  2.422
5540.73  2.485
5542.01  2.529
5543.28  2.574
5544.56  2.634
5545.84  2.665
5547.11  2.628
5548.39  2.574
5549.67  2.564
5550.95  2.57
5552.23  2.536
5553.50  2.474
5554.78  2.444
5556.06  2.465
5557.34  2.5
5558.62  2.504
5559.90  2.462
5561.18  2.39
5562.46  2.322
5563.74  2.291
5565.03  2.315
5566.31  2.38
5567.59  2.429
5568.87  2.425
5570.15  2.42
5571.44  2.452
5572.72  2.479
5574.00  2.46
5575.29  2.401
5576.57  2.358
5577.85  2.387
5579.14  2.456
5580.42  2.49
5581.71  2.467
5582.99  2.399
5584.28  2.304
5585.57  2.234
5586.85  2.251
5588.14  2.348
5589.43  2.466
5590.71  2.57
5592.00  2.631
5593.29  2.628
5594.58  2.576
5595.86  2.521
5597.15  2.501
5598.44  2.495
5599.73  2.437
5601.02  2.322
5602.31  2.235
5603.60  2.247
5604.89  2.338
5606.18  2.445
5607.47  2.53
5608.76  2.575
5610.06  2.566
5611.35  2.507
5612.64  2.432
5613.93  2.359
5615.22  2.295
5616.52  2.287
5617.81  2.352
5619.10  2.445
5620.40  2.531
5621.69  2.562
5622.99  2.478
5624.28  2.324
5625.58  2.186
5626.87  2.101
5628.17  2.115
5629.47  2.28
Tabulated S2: -0.10 mag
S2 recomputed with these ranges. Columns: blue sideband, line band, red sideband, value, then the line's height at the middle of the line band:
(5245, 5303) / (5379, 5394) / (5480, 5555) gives -0.01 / 2.41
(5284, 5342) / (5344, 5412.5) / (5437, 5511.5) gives -0.02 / 2.45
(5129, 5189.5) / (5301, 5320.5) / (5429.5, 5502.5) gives -0.04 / 2.33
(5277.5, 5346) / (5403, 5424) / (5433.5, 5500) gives 0.05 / 2.48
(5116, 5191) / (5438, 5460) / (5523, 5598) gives -0.09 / 2.38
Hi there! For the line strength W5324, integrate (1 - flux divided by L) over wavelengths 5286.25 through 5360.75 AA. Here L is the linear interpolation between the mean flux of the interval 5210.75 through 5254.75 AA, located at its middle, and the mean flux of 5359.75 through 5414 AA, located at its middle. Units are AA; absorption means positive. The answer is -1.65 AA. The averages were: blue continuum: 2.31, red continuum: 2.46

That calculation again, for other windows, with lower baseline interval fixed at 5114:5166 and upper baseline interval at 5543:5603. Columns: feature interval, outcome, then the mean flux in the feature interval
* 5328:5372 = -2.7 AA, 2.51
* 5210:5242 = 0.2 AA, 2.3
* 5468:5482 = -0.5 AA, 2.5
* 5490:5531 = -0.1 AA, 2.44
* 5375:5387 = -0.4 AA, 2.46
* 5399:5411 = 0.4 AA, 2.31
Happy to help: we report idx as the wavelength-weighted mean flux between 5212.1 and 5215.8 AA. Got 2.32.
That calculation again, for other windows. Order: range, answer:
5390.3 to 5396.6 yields 2.41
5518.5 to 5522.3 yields 2.51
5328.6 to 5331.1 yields 2.25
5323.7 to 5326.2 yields 2.4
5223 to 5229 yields 2.21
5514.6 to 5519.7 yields 2.57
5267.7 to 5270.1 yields 2.3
